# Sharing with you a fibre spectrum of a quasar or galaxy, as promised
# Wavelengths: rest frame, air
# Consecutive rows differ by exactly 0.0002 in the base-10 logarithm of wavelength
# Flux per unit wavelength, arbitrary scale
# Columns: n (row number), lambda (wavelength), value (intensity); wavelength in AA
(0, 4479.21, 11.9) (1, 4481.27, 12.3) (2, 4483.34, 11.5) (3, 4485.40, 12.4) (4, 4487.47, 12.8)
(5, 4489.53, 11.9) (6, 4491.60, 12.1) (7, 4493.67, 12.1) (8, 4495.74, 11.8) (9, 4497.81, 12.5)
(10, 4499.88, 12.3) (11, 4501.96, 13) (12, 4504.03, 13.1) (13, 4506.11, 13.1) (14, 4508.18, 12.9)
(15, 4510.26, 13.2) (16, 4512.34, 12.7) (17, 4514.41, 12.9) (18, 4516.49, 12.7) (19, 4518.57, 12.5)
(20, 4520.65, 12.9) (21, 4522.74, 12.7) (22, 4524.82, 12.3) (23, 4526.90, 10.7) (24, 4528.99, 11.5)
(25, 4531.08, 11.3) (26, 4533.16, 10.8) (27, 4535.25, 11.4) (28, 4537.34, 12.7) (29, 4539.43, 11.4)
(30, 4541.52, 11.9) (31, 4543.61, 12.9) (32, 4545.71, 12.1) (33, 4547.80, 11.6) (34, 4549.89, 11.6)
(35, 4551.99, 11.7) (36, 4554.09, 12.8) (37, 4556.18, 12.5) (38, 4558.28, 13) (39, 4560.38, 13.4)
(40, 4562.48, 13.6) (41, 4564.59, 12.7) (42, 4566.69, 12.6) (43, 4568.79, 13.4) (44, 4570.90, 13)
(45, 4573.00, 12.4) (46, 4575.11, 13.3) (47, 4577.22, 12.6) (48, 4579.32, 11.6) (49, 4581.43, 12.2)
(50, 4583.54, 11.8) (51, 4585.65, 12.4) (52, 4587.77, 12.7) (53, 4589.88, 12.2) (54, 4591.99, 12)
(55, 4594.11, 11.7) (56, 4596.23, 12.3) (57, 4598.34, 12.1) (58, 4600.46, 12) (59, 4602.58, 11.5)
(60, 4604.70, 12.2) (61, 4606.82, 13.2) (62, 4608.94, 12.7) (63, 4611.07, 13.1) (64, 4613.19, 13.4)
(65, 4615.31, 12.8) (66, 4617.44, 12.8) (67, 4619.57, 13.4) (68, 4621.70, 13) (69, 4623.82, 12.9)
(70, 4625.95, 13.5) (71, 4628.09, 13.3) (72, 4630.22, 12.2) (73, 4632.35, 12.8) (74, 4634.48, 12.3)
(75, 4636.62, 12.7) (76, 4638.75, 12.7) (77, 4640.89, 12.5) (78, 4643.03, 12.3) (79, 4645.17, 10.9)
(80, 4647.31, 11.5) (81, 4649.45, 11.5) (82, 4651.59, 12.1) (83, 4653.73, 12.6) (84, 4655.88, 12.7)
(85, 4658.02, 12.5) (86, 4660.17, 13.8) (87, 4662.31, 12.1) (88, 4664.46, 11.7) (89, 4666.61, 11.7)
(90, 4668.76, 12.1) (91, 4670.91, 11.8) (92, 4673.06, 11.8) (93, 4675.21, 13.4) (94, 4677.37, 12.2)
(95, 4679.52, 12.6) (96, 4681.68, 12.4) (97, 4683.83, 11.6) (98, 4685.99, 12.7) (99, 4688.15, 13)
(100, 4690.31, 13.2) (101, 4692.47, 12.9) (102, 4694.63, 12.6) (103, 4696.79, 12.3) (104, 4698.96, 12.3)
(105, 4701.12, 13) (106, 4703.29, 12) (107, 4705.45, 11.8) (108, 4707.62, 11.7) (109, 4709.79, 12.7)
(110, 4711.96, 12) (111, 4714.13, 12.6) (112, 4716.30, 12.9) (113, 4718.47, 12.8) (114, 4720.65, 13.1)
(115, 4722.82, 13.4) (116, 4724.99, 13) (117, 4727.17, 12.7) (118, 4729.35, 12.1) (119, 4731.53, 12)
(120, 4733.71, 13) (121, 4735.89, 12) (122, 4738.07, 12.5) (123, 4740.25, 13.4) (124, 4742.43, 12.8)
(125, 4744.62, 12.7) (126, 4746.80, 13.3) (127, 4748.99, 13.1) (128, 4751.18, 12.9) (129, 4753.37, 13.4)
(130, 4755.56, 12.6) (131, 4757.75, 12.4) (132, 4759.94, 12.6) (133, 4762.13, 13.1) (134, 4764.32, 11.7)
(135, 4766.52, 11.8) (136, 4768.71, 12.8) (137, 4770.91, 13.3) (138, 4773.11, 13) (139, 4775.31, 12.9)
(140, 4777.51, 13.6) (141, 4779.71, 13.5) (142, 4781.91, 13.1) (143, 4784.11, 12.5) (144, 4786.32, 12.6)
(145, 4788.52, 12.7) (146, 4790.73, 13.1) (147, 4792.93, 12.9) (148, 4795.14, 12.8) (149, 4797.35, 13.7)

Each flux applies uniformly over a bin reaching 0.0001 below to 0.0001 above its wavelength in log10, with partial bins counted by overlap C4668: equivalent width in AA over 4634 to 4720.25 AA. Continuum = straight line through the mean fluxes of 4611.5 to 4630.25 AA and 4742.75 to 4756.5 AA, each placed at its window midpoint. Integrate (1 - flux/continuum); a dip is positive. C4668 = 4.52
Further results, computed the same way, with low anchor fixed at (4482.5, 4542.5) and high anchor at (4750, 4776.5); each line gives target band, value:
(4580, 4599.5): 0.4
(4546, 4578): -0.9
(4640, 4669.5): 0.9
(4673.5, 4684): 0.1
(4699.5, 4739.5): 0.3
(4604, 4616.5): -0.5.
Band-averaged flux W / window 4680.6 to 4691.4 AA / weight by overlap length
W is 12.6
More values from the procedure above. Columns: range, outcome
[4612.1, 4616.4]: 13.1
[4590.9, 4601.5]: 12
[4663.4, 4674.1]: 11.8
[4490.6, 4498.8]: 12.1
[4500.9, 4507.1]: 13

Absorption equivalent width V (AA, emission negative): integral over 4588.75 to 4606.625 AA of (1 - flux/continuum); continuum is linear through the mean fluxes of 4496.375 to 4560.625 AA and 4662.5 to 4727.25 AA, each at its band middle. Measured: 0.4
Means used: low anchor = 12.3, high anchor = 12.5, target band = 12.1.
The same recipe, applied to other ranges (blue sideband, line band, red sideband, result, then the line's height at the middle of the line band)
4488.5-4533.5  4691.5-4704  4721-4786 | 0.2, 12.7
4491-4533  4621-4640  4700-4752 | -0.4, 12.5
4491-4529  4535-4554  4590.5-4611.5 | 0.6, 12.4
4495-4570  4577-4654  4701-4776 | 0.5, 12.5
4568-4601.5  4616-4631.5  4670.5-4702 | -0.7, 12.4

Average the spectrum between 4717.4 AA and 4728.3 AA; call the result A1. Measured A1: 13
